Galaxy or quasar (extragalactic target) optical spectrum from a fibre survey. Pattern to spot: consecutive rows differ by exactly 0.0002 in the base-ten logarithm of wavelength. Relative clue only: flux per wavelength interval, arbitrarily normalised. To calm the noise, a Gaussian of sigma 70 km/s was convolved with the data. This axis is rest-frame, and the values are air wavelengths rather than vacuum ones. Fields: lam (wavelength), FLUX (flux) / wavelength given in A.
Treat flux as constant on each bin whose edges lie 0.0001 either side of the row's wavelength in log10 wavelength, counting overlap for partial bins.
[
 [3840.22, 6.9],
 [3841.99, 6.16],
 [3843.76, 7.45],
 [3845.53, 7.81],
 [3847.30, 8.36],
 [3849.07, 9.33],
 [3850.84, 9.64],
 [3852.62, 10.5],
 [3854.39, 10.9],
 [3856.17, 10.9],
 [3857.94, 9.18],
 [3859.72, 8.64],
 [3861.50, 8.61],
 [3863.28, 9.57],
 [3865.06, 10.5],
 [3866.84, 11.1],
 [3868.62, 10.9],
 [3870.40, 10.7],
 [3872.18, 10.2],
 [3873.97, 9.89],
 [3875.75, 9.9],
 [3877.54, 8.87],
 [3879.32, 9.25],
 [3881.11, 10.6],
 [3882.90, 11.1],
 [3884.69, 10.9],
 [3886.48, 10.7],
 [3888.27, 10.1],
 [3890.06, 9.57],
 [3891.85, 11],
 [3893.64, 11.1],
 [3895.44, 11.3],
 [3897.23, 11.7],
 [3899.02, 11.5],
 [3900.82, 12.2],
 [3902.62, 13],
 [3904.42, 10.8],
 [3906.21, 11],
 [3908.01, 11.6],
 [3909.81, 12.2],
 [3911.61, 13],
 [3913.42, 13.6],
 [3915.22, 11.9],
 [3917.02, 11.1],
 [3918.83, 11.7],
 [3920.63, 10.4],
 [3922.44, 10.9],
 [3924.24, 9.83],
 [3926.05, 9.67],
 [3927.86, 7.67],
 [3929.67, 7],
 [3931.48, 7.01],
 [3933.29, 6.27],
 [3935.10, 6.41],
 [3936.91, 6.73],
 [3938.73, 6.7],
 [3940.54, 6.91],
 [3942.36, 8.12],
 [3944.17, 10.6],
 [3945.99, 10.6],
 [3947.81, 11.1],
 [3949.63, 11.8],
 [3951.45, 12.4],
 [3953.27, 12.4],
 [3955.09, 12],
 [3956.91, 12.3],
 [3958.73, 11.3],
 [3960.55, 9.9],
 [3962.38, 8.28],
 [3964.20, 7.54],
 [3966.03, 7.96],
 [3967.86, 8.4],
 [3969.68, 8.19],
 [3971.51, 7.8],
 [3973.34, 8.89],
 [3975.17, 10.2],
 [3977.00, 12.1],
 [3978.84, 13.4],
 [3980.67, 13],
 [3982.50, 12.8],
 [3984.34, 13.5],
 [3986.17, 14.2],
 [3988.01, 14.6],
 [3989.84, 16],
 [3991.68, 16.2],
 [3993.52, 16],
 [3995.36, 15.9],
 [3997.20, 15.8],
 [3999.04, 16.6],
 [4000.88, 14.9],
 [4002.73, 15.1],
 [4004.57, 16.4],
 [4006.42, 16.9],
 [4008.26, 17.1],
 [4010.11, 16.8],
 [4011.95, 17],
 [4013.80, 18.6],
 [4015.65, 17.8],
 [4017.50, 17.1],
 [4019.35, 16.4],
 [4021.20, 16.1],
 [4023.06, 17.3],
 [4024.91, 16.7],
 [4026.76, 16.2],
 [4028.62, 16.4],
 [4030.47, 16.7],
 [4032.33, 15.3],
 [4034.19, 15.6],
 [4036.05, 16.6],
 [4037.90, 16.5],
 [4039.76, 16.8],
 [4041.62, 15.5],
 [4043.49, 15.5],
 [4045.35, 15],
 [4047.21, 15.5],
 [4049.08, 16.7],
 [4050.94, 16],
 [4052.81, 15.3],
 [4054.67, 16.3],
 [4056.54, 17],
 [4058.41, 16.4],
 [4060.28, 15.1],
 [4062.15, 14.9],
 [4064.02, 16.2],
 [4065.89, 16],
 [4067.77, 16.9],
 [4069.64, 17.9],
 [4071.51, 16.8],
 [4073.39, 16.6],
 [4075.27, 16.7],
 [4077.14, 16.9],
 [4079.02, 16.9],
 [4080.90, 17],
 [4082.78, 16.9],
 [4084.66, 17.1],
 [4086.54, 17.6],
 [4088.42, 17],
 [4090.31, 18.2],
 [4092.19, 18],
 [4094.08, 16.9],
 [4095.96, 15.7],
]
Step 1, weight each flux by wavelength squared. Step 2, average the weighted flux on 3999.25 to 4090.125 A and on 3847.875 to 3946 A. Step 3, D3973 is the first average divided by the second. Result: 1.76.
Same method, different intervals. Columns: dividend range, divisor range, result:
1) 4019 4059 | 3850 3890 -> 1.74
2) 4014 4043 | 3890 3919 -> 1.50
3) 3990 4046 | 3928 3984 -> 1.75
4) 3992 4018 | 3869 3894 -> 1.72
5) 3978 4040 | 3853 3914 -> 1.58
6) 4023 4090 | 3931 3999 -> 1.55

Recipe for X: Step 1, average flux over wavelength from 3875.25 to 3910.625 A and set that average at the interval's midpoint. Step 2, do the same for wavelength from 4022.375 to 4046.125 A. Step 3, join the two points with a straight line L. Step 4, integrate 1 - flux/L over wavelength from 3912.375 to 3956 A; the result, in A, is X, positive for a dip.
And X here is 9.6 A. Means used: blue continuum 10.9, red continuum 16.2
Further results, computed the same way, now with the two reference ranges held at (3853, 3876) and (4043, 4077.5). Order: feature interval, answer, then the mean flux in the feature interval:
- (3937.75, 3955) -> 3.43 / 10.1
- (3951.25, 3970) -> 4.35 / 10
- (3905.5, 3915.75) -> -0.64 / 12.2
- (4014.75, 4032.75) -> -1.89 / 16.6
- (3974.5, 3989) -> 0.76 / 13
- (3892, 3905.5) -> -0.55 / 11.6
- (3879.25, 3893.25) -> 0.36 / 10.5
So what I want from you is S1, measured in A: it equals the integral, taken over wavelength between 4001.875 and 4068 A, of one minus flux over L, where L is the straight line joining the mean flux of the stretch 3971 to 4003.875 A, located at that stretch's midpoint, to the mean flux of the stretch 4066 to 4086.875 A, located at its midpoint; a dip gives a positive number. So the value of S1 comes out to -3.7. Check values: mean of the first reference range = 13.8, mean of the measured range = 16.3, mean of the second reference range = 17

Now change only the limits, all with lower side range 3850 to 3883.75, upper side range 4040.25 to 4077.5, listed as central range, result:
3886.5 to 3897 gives 0.15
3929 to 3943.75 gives 6.32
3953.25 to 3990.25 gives 6.43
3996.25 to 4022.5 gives -3.67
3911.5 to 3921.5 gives -0.22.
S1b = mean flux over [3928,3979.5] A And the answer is 9.33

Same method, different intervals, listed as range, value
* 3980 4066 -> 16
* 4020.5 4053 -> 16.1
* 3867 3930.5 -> 10.8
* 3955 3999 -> 12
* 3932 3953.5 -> 9.03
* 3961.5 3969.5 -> 8.06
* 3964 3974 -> 8.15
